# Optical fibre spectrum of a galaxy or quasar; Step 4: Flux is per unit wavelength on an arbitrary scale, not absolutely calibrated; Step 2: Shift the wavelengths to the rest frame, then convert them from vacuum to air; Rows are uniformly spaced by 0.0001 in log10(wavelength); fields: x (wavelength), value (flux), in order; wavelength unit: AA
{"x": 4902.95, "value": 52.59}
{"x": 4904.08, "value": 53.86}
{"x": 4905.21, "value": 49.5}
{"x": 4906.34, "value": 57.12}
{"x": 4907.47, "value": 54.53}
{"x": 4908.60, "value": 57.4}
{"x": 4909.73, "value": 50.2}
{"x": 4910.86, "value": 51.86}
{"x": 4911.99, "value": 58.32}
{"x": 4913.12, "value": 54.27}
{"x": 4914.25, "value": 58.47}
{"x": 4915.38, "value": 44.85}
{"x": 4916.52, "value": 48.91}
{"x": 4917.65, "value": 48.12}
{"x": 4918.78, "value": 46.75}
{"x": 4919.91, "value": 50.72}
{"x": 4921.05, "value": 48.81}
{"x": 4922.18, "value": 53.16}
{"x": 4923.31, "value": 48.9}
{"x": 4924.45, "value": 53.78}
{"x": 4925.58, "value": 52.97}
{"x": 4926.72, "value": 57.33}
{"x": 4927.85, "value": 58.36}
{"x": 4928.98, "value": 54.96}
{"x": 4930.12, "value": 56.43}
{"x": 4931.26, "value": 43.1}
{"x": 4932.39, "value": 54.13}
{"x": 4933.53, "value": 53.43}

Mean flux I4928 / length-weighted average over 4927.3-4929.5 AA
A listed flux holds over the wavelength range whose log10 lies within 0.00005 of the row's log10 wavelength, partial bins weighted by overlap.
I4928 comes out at 56.8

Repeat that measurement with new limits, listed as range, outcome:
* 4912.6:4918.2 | 50.9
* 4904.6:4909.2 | 54.6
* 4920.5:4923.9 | 50.3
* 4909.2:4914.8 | 54.7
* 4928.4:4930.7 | 55.6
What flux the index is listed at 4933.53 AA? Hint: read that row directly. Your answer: 53.43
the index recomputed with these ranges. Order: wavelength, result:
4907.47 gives 54.53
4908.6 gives 57.4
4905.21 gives 49.5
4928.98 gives 54.96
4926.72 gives 57.33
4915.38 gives 44.85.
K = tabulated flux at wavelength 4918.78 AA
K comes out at 46.75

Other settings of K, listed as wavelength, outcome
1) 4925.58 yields 52.97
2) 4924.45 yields 53.78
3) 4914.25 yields 58.47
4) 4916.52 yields 48.91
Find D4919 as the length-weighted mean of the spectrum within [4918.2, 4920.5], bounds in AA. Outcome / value 48.7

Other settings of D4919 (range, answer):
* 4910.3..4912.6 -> 55.1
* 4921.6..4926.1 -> 52.2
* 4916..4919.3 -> 48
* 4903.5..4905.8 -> 51.7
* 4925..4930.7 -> 56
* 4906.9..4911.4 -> 53.5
